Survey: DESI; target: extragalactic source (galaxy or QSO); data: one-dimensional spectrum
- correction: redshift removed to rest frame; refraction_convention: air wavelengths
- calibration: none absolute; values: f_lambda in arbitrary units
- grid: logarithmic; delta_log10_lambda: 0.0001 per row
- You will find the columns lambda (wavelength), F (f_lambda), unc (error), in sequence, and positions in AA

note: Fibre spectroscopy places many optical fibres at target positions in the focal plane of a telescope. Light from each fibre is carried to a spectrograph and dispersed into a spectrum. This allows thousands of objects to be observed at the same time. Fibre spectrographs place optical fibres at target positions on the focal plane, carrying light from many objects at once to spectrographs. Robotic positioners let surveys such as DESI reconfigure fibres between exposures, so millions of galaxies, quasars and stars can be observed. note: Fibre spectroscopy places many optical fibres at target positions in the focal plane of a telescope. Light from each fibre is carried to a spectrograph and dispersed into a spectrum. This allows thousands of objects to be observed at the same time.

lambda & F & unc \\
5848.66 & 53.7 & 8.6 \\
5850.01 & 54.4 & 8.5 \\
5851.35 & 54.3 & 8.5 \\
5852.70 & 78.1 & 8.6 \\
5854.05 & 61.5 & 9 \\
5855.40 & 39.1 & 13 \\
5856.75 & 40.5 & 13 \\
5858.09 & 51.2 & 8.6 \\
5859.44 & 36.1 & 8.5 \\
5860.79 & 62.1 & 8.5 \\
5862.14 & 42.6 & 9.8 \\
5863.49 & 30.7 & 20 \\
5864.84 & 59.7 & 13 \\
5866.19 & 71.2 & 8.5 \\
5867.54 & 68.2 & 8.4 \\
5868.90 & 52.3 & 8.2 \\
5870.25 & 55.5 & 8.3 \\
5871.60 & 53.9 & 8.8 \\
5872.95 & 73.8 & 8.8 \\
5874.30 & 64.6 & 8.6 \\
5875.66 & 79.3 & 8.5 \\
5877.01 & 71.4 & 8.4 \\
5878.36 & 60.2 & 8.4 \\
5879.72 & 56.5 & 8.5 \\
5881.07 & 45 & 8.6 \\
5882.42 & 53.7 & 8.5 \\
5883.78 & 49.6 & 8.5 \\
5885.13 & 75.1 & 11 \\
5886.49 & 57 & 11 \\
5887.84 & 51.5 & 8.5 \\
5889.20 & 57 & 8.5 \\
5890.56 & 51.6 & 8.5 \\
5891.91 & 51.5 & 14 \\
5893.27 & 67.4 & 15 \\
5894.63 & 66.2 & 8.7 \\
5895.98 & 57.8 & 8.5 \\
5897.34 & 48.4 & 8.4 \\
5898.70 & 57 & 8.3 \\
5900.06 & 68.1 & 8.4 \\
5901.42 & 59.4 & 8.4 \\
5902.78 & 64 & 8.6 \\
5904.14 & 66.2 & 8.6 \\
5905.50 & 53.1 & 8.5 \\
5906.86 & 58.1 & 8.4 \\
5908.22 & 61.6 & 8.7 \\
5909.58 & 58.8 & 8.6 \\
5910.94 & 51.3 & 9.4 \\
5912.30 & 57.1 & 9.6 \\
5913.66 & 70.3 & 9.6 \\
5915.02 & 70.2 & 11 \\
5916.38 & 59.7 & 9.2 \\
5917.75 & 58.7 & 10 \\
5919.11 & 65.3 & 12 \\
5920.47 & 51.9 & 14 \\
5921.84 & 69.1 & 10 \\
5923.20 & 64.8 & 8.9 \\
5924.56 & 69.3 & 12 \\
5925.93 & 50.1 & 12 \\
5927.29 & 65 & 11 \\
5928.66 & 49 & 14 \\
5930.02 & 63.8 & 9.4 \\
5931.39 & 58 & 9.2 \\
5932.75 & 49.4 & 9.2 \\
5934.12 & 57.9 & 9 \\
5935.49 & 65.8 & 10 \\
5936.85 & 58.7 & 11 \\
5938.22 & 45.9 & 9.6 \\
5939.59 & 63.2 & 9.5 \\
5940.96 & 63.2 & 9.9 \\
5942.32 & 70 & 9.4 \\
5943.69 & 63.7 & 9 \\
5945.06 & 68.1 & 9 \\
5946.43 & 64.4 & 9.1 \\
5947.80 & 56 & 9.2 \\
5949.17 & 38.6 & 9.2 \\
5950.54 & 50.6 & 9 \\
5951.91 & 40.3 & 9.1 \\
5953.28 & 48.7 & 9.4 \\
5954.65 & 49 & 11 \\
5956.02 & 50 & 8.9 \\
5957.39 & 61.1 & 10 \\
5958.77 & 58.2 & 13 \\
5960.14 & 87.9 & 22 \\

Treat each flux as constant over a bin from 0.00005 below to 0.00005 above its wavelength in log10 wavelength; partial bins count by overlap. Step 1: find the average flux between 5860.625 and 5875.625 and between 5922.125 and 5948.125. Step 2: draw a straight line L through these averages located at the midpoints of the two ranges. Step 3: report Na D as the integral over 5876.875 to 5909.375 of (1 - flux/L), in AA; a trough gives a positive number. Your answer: 0.4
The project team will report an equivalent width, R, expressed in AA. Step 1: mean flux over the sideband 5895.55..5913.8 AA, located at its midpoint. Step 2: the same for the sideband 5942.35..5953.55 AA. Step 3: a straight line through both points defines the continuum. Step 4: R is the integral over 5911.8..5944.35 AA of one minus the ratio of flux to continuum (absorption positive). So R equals -2.3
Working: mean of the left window 59.1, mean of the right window 54.9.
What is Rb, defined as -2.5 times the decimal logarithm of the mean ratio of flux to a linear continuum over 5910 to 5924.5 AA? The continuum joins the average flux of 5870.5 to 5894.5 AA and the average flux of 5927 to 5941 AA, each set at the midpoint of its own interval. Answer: -0.07 mag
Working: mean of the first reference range 60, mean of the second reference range 57.7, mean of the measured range 62.1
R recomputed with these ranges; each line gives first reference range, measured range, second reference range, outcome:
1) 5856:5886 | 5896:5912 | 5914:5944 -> 0.11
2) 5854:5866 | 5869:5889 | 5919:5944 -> -3.78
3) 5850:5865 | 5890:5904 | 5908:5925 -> -0.29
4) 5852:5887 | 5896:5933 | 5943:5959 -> -3.06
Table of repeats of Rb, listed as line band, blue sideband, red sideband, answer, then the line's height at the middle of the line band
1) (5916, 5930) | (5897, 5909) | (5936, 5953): -0.04 mag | 58.4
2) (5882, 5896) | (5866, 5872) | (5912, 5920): 0.06 mag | 61.3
